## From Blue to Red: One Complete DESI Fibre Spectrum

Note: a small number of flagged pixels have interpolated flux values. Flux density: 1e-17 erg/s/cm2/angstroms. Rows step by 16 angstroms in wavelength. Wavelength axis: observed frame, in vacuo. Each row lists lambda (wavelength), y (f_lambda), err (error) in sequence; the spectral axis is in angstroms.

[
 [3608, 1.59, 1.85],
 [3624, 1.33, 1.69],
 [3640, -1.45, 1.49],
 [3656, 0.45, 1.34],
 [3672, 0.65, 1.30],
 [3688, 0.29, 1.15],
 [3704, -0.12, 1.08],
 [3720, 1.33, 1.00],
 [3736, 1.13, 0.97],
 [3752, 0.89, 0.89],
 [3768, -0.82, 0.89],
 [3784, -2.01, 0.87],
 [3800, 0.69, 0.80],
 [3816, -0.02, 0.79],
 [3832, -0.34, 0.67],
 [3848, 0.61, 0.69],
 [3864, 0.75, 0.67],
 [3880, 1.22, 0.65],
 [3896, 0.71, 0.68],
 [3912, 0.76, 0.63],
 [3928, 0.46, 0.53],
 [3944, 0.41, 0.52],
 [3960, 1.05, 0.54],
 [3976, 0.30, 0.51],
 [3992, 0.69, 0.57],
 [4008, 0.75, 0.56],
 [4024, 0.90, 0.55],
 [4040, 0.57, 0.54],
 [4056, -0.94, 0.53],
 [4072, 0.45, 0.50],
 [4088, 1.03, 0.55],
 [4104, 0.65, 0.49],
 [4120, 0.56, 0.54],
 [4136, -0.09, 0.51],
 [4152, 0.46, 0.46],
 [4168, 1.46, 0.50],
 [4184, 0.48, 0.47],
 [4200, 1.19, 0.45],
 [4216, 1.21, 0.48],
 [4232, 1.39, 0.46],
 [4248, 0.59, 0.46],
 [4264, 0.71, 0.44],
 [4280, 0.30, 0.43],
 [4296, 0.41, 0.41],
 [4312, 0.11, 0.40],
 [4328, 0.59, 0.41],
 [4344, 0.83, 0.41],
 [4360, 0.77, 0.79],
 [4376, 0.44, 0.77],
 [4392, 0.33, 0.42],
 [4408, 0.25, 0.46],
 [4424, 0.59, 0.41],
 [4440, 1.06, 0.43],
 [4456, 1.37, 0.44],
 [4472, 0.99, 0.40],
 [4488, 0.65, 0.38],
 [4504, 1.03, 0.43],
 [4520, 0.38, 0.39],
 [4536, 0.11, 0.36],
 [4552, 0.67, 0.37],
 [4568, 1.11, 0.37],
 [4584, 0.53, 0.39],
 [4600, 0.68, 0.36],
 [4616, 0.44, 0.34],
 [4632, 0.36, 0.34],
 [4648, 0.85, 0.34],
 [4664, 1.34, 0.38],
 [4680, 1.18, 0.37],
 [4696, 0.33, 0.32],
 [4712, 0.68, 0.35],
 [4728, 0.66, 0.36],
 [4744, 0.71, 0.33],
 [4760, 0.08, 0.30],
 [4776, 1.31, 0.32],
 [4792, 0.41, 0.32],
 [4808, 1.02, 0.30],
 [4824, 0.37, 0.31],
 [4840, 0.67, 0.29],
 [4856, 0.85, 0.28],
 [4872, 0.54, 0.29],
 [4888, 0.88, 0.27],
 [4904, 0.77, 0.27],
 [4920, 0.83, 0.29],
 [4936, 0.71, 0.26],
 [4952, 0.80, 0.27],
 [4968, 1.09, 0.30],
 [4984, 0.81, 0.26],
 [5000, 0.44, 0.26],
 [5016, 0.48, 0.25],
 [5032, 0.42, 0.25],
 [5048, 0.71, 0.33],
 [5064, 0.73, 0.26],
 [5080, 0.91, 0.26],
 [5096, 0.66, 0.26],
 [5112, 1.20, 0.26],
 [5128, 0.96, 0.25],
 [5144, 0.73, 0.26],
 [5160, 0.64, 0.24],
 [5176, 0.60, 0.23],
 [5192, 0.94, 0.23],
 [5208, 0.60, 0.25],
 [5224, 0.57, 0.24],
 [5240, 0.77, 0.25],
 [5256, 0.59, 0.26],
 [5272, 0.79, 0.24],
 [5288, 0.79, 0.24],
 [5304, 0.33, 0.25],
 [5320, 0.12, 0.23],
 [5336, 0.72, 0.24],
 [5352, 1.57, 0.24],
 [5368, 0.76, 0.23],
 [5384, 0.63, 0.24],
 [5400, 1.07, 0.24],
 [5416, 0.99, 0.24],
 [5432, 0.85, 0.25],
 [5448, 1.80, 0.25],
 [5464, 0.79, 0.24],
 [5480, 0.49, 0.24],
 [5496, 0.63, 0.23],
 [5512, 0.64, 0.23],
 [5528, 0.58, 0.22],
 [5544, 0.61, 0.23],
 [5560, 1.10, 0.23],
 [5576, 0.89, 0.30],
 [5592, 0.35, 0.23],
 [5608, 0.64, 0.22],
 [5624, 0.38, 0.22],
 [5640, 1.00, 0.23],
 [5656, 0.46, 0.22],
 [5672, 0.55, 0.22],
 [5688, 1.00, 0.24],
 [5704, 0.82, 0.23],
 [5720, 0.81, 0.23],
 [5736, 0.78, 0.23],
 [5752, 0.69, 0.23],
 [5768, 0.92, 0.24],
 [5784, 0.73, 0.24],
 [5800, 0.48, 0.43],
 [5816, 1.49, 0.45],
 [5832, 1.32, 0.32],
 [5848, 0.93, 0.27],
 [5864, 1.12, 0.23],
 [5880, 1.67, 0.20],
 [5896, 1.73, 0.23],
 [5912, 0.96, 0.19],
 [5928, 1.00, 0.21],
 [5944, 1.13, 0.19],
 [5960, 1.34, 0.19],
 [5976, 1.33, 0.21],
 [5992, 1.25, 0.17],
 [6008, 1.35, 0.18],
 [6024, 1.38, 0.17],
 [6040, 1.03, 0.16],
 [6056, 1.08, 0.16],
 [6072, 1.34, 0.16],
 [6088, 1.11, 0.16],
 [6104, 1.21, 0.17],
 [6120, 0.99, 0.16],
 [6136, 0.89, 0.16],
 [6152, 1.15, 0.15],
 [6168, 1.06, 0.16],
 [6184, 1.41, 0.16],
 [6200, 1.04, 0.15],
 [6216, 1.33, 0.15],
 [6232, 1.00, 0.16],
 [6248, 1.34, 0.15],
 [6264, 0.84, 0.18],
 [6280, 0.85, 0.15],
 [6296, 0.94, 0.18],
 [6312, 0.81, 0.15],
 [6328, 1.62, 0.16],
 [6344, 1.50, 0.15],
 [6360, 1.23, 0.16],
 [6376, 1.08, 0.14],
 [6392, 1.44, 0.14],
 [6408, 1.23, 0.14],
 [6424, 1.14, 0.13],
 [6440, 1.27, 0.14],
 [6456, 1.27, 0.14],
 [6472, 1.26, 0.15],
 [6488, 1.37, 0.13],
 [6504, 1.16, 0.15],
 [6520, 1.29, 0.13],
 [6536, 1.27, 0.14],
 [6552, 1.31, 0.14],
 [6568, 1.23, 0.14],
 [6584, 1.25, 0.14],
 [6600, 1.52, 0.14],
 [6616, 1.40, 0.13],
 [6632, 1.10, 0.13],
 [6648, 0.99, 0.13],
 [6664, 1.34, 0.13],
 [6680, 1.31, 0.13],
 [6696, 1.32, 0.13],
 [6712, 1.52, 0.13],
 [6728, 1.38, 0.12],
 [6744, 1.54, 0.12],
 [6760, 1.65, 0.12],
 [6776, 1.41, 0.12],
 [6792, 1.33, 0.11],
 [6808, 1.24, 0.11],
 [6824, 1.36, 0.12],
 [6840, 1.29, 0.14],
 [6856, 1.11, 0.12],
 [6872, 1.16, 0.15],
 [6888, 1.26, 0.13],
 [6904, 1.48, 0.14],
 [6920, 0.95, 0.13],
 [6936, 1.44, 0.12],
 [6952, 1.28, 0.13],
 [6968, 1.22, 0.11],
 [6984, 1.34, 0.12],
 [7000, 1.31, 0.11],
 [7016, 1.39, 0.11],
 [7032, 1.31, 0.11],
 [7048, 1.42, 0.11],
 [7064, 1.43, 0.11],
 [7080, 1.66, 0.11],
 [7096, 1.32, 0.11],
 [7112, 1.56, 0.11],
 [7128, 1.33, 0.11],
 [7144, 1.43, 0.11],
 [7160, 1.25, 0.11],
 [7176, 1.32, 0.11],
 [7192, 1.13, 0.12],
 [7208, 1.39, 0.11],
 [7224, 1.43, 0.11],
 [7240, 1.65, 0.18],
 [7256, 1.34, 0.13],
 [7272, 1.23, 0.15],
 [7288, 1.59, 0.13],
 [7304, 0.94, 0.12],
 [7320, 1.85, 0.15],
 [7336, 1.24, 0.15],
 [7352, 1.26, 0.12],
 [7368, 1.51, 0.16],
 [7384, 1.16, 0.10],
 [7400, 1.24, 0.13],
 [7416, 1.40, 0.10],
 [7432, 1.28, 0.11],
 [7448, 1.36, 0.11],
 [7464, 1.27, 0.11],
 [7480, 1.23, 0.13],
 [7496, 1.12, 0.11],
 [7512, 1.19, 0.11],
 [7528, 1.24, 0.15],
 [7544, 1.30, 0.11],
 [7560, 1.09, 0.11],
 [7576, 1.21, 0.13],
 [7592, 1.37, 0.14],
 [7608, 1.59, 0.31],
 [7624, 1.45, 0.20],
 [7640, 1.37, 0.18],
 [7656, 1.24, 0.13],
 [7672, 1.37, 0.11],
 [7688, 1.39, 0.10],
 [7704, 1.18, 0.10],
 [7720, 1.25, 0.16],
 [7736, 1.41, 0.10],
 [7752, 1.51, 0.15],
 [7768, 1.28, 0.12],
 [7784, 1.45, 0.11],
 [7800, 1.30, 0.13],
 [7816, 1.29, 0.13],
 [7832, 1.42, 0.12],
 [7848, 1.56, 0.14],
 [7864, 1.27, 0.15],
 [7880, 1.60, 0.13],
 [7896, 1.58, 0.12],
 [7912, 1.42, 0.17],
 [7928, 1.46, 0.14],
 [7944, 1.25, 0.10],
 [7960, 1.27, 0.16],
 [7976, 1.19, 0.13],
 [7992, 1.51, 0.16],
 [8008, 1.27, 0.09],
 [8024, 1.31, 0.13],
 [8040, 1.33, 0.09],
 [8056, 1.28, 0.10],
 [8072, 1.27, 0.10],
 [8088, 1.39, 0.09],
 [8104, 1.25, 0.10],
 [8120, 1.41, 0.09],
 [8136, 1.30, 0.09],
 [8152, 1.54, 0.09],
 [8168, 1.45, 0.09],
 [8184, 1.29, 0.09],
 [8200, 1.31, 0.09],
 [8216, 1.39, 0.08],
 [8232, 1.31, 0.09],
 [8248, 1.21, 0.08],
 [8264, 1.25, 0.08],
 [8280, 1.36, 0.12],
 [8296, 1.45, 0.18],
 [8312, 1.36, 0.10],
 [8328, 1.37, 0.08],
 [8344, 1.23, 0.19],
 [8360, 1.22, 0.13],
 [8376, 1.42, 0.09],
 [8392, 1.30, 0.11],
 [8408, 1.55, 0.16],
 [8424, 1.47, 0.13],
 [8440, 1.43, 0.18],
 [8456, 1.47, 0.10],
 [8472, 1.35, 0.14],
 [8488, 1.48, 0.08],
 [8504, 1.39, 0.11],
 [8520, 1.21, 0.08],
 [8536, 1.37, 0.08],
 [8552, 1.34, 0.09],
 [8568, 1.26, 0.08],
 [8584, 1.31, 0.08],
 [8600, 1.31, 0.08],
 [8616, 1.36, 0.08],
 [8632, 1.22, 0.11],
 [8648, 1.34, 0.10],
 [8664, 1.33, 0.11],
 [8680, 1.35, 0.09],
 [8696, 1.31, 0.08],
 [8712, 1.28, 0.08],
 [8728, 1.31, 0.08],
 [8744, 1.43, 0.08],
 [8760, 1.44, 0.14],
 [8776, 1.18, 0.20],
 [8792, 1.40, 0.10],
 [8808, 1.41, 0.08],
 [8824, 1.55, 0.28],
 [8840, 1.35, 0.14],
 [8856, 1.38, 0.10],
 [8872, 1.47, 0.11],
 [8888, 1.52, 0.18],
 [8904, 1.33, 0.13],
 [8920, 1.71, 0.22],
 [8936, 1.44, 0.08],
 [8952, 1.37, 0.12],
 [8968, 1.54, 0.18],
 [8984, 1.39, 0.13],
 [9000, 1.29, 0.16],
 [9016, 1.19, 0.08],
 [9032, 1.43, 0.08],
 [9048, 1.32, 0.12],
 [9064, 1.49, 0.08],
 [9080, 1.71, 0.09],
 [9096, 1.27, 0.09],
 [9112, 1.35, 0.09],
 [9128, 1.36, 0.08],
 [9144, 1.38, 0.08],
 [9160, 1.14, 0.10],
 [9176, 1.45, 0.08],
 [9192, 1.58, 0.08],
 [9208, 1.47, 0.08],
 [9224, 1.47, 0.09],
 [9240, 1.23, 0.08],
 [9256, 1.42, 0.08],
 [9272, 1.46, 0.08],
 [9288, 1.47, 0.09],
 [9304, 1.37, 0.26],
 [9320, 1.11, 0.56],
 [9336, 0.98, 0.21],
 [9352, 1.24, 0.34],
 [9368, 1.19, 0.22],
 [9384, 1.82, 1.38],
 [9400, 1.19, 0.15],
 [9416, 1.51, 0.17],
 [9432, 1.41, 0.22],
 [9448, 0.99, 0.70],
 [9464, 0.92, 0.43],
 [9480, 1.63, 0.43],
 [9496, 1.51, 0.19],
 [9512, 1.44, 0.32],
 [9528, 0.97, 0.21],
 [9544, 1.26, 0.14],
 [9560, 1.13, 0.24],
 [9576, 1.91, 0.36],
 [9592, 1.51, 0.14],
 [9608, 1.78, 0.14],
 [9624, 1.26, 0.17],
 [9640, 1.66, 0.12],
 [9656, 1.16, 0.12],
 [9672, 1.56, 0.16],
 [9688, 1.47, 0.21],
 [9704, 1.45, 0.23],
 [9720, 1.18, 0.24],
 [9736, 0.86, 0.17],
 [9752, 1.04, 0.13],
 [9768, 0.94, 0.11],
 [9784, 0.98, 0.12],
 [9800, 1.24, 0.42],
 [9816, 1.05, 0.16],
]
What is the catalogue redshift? 0.463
